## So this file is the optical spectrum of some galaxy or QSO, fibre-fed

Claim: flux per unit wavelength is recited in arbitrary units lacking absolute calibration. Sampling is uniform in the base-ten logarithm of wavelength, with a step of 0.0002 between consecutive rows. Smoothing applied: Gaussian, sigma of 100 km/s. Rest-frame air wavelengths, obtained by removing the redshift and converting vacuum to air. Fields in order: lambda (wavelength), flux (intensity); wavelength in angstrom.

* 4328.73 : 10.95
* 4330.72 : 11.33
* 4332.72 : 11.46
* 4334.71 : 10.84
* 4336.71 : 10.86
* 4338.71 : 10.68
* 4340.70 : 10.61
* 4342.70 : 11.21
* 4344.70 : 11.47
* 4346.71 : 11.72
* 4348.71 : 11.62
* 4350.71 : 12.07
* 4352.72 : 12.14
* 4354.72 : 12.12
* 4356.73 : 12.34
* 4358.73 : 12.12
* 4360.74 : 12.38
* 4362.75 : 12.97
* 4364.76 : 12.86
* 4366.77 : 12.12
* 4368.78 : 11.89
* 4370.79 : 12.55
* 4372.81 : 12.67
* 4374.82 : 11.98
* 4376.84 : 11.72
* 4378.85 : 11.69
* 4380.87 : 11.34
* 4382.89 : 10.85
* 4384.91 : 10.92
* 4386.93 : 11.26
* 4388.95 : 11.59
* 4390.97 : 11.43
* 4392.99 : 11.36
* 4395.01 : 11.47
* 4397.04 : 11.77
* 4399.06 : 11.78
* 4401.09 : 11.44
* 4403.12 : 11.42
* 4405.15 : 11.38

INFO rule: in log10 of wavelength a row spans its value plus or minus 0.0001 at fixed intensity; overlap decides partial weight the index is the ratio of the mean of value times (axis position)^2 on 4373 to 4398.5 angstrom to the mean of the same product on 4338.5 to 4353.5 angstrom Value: 1.02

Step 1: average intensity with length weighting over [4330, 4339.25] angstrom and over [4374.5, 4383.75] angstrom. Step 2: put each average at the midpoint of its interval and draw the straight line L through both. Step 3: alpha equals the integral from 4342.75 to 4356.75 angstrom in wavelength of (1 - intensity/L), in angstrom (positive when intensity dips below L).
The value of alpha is -0.8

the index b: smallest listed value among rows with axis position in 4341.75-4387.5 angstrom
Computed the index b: 10.85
